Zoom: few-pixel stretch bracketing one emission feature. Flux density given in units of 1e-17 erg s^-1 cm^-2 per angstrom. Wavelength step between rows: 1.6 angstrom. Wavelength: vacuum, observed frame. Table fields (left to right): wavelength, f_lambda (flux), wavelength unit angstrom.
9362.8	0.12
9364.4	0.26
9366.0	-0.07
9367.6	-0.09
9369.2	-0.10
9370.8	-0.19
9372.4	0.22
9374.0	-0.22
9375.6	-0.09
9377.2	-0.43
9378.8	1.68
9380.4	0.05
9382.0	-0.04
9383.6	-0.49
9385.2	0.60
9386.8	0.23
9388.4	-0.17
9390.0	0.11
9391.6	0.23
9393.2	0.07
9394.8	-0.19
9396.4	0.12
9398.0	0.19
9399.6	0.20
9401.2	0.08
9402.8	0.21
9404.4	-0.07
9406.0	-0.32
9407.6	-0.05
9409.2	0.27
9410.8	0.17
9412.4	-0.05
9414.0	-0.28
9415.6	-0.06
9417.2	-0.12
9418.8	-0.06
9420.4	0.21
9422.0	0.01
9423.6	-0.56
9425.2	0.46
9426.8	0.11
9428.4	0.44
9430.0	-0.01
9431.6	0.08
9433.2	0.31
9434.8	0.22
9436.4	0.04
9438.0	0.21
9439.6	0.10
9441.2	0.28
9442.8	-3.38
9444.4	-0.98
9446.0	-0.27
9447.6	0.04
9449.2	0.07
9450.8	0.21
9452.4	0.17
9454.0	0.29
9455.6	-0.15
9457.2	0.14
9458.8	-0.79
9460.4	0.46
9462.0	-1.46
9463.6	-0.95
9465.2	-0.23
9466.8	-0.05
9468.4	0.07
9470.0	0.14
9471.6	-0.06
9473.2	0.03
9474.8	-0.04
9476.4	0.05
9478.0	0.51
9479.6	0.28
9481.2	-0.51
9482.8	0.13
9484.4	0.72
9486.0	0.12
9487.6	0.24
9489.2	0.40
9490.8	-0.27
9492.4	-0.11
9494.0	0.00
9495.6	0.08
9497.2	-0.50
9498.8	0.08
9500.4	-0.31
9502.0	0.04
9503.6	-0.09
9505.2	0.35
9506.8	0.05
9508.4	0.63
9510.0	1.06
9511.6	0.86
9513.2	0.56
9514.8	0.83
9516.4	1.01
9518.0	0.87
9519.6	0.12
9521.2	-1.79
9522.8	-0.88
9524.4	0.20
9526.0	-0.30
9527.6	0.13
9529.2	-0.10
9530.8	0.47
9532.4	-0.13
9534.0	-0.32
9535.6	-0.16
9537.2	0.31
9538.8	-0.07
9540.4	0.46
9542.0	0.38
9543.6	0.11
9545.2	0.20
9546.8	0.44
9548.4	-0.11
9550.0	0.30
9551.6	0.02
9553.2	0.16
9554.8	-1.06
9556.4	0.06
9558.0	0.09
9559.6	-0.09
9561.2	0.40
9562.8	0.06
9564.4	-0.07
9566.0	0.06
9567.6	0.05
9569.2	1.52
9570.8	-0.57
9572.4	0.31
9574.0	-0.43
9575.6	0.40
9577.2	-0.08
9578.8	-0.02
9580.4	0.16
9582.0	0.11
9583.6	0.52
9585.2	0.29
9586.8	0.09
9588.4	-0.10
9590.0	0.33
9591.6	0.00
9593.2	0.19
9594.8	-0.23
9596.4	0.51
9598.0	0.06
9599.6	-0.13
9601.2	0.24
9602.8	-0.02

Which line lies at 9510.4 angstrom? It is [O II] 3727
